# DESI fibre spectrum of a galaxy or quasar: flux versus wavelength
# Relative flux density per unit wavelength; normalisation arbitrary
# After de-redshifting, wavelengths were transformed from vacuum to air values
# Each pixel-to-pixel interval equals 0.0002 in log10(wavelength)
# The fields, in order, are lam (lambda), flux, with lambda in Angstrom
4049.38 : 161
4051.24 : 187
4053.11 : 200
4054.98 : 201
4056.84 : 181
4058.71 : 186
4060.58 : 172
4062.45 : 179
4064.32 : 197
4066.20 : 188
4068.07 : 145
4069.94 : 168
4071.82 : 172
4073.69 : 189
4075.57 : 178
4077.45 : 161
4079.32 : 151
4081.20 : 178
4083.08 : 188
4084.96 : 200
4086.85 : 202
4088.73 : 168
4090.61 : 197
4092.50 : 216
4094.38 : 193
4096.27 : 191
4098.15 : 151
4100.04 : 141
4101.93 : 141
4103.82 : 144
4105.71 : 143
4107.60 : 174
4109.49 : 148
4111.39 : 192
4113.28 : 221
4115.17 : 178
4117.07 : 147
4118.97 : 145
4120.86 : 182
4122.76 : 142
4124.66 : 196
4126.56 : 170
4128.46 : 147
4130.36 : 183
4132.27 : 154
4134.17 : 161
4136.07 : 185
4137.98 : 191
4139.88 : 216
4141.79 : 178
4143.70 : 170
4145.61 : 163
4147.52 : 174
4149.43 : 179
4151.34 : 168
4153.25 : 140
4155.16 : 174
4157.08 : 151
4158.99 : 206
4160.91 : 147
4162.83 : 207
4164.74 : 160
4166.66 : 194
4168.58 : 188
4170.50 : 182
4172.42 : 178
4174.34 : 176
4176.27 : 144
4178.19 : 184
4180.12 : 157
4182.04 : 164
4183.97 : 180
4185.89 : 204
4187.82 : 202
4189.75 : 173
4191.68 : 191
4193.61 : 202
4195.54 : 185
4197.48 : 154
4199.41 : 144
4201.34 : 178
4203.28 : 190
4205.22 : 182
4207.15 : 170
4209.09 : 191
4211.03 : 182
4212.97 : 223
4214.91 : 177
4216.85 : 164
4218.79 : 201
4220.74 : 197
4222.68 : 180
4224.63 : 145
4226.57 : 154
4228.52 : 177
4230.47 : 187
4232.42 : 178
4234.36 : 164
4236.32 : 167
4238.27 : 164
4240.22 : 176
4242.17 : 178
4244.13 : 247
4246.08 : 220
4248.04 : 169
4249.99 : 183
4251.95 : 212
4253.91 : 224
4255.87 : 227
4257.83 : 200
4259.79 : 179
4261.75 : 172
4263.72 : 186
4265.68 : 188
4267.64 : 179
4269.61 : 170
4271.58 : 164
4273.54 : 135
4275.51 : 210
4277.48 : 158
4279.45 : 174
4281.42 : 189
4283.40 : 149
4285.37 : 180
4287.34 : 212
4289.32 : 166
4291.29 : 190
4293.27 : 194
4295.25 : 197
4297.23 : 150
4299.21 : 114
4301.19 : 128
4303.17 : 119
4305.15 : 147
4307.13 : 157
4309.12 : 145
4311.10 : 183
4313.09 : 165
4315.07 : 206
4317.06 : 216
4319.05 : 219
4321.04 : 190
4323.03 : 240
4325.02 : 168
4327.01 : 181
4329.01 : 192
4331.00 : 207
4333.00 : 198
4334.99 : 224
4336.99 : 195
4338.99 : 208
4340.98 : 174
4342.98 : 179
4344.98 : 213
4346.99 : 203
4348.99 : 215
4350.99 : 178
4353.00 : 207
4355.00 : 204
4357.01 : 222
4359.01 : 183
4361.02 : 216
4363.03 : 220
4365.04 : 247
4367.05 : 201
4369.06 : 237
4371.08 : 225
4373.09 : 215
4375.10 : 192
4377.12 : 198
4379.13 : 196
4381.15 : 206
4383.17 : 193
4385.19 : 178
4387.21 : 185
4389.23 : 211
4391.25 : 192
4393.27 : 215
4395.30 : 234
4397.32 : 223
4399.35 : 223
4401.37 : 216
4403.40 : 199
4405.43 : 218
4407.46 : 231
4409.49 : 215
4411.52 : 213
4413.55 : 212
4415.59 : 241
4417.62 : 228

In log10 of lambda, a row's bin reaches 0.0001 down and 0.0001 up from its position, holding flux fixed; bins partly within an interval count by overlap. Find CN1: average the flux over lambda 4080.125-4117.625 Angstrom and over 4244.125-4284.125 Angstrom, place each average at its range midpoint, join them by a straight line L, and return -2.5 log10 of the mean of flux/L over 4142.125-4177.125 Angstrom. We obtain 0.04 mag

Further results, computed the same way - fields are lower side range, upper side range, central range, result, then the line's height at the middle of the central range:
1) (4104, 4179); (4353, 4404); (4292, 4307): 0.29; 197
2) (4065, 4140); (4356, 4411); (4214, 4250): 0.06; 190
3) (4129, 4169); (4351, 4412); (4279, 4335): 0.12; 199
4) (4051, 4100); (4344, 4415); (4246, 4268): 0.02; 198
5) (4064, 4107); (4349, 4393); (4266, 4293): 0.11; 195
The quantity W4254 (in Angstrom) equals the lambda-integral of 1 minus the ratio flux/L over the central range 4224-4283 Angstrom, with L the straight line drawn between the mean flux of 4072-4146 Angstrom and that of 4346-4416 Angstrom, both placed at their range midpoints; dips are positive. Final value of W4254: 3.26 Angstrom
